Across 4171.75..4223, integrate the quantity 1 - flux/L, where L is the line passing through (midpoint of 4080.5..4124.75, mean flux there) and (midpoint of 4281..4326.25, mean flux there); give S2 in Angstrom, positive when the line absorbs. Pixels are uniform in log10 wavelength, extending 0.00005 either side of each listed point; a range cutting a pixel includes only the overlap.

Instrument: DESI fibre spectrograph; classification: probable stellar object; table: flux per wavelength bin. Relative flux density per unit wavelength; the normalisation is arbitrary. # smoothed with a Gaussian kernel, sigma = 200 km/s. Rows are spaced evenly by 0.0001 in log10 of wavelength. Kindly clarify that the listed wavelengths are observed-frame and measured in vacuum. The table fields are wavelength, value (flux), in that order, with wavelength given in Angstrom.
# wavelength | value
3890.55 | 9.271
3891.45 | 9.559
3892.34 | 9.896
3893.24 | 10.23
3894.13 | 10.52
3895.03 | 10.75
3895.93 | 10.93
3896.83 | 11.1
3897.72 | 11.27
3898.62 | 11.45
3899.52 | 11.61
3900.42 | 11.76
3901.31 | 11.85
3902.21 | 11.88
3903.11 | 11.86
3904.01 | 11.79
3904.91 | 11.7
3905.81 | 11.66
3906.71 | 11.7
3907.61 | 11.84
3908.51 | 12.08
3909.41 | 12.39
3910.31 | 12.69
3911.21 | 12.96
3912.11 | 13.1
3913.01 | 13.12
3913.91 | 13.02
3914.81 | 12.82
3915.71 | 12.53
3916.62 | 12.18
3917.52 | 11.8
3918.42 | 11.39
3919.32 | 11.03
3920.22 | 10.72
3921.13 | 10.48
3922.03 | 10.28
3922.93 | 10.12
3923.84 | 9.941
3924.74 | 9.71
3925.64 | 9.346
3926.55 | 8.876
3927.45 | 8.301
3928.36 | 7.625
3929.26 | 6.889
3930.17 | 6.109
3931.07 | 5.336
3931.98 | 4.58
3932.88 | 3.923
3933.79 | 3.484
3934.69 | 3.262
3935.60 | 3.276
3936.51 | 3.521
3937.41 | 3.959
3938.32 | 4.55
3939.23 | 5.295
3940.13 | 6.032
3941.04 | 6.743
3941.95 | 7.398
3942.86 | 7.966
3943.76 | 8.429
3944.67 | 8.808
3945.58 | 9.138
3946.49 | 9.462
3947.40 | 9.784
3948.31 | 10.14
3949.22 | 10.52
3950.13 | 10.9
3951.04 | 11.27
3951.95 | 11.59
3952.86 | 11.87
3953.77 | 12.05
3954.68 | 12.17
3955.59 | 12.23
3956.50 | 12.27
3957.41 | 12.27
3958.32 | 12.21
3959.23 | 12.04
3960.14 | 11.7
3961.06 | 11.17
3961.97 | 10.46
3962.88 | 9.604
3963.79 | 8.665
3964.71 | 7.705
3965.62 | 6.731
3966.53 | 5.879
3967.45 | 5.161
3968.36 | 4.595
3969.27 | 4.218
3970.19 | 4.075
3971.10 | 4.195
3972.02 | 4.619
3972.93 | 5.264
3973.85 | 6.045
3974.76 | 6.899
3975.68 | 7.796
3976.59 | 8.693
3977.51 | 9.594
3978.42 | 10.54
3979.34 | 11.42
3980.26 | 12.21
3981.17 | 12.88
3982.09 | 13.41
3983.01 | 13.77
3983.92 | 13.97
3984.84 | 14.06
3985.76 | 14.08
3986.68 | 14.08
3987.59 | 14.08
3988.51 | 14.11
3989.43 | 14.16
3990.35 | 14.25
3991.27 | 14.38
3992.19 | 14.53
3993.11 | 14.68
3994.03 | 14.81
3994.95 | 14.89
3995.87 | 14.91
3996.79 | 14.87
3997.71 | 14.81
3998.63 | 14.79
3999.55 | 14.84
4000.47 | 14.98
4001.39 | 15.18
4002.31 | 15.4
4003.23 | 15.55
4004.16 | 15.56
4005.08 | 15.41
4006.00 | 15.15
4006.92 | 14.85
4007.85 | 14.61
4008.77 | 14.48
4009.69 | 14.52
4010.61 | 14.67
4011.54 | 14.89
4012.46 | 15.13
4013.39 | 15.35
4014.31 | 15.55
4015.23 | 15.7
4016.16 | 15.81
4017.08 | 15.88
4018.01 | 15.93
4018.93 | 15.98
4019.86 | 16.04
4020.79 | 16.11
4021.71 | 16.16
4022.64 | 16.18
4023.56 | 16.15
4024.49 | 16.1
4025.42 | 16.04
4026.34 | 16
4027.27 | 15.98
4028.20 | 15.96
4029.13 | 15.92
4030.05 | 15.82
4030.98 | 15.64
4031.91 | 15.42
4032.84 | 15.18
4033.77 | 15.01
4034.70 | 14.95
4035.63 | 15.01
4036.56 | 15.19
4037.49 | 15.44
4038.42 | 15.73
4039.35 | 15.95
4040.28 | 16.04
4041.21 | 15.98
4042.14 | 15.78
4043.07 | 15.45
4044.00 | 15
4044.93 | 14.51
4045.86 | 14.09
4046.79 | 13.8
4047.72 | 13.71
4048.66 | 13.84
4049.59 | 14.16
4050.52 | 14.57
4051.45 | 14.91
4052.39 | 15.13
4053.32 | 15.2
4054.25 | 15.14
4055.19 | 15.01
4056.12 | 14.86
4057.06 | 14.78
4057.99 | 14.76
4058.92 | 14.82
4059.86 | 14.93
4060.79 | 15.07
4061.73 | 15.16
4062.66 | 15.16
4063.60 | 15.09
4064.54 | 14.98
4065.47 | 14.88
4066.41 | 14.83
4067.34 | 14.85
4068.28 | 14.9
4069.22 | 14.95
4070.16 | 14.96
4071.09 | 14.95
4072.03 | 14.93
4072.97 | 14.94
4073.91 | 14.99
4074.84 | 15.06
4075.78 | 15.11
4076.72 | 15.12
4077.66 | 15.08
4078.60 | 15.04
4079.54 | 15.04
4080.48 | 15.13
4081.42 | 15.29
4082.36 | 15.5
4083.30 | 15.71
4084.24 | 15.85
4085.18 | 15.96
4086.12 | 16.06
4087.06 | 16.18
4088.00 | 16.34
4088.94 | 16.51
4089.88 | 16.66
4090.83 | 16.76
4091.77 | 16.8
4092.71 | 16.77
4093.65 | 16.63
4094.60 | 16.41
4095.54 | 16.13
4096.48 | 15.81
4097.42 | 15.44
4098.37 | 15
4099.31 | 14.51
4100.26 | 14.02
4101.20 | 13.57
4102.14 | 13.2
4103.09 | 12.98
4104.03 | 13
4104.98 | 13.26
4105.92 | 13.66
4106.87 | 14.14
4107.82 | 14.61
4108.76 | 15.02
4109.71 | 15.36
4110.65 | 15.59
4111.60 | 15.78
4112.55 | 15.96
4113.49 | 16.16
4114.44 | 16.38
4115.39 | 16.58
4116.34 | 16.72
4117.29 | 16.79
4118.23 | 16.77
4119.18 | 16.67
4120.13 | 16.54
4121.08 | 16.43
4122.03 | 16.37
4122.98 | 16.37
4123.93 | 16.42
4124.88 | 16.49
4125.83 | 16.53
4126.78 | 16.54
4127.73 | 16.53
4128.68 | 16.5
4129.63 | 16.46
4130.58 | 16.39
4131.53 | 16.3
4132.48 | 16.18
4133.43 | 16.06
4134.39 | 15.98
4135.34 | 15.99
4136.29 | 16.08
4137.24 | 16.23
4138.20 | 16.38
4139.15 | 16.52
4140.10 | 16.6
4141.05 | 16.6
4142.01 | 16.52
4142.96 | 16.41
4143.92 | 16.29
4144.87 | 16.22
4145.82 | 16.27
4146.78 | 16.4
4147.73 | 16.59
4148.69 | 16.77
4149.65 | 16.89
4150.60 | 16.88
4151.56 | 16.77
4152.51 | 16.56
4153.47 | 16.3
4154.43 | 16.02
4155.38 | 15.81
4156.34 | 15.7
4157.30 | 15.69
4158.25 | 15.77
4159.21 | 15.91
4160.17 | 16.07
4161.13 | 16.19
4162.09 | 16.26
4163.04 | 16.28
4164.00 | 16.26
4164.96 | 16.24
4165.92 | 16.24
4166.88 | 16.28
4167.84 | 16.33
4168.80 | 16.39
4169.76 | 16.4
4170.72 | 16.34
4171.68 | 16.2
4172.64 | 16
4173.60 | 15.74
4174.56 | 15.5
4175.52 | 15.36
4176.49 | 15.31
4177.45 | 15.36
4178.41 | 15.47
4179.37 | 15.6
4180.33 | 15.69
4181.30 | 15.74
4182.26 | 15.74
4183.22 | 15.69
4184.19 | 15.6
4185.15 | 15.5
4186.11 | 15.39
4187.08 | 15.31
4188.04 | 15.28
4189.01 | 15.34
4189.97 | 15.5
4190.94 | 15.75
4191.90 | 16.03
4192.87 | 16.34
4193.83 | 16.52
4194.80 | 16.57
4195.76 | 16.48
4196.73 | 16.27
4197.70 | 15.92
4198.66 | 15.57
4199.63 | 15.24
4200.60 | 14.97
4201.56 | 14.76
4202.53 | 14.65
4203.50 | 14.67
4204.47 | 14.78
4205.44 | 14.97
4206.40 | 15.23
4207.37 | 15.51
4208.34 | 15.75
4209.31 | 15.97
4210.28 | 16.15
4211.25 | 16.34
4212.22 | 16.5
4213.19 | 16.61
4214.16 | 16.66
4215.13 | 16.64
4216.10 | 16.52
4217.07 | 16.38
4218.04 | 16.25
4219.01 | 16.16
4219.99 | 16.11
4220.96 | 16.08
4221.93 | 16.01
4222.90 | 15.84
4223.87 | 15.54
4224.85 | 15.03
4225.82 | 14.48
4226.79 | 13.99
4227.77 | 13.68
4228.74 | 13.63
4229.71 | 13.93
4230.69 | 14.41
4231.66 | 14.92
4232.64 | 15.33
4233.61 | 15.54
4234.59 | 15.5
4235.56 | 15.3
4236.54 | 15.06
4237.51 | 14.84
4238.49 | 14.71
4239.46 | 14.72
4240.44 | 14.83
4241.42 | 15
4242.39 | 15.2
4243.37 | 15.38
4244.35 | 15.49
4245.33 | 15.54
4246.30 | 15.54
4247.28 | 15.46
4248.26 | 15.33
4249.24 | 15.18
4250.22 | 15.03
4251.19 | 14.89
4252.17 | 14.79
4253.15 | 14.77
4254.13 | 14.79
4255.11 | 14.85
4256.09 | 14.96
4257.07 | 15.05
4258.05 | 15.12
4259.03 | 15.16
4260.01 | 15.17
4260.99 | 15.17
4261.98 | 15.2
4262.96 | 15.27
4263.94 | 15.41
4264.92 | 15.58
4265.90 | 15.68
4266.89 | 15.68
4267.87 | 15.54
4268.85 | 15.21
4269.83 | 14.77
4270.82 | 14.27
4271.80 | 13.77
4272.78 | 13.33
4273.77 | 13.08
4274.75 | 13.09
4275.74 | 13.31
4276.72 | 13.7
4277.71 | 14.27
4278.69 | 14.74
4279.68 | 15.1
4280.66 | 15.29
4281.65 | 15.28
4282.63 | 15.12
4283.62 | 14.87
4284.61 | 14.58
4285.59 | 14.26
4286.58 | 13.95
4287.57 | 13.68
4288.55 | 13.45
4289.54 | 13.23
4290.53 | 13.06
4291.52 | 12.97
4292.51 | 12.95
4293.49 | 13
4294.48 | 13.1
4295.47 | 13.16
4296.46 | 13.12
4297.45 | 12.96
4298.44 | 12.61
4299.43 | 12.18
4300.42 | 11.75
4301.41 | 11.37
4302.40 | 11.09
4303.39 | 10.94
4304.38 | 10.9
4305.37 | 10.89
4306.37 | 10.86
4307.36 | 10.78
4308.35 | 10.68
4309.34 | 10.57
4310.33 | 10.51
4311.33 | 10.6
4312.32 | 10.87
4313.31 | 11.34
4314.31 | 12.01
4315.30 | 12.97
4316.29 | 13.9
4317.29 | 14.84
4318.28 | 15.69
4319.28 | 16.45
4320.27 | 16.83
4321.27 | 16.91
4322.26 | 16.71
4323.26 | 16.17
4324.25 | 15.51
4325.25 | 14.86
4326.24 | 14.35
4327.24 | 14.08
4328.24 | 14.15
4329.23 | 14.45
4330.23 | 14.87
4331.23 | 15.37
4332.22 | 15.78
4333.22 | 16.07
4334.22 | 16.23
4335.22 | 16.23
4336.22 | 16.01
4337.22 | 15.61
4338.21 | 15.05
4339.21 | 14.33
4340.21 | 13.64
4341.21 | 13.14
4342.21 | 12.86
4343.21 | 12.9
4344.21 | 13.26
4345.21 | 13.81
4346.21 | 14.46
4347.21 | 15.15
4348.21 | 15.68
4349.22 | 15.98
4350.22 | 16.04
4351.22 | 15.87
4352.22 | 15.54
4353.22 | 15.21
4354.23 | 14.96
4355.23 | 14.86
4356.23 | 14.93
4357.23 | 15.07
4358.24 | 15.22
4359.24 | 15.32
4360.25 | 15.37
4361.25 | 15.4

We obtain -4.54 Angstrom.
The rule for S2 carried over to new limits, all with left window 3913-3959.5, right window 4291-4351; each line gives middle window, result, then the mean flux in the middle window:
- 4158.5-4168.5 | -3.73 Angstrom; 16.2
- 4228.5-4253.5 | -4.50 Angstrom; 15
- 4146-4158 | -4.83 Angstrom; 16.3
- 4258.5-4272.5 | -2.23 Angstrom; 15.1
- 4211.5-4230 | -4.62 Angstrom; 15.6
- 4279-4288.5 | -0.98 Angstrom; 14.6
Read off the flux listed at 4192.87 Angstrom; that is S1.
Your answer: 16.34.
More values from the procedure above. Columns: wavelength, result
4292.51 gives 12.95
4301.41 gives 11.37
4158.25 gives 15.77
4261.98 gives 15.2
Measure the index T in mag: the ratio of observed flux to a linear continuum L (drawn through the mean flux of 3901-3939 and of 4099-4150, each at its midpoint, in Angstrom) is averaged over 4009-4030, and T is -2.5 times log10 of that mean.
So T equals -0.24 mag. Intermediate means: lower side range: 9.47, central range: 15.7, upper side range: 15.8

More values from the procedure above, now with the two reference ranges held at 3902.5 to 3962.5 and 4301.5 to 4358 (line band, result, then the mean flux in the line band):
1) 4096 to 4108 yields -0.21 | 14.1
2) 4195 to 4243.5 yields -0.20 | 15.4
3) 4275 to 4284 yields -0.08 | 14.6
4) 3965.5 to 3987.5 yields 0.13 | 9.05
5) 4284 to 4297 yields 0.02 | 13.4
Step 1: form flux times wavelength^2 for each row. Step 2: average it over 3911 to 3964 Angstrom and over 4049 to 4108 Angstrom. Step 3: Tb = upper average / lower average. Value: 1.74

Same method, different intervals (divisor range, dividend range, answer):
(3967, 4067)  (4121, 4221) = 1.24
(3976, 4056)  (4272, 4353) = 1.08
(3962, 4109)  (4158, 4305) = 1.17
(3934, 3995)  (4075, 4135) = 1.73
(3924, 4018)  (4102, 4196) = 1.62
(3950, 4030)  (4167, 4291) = 1.34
